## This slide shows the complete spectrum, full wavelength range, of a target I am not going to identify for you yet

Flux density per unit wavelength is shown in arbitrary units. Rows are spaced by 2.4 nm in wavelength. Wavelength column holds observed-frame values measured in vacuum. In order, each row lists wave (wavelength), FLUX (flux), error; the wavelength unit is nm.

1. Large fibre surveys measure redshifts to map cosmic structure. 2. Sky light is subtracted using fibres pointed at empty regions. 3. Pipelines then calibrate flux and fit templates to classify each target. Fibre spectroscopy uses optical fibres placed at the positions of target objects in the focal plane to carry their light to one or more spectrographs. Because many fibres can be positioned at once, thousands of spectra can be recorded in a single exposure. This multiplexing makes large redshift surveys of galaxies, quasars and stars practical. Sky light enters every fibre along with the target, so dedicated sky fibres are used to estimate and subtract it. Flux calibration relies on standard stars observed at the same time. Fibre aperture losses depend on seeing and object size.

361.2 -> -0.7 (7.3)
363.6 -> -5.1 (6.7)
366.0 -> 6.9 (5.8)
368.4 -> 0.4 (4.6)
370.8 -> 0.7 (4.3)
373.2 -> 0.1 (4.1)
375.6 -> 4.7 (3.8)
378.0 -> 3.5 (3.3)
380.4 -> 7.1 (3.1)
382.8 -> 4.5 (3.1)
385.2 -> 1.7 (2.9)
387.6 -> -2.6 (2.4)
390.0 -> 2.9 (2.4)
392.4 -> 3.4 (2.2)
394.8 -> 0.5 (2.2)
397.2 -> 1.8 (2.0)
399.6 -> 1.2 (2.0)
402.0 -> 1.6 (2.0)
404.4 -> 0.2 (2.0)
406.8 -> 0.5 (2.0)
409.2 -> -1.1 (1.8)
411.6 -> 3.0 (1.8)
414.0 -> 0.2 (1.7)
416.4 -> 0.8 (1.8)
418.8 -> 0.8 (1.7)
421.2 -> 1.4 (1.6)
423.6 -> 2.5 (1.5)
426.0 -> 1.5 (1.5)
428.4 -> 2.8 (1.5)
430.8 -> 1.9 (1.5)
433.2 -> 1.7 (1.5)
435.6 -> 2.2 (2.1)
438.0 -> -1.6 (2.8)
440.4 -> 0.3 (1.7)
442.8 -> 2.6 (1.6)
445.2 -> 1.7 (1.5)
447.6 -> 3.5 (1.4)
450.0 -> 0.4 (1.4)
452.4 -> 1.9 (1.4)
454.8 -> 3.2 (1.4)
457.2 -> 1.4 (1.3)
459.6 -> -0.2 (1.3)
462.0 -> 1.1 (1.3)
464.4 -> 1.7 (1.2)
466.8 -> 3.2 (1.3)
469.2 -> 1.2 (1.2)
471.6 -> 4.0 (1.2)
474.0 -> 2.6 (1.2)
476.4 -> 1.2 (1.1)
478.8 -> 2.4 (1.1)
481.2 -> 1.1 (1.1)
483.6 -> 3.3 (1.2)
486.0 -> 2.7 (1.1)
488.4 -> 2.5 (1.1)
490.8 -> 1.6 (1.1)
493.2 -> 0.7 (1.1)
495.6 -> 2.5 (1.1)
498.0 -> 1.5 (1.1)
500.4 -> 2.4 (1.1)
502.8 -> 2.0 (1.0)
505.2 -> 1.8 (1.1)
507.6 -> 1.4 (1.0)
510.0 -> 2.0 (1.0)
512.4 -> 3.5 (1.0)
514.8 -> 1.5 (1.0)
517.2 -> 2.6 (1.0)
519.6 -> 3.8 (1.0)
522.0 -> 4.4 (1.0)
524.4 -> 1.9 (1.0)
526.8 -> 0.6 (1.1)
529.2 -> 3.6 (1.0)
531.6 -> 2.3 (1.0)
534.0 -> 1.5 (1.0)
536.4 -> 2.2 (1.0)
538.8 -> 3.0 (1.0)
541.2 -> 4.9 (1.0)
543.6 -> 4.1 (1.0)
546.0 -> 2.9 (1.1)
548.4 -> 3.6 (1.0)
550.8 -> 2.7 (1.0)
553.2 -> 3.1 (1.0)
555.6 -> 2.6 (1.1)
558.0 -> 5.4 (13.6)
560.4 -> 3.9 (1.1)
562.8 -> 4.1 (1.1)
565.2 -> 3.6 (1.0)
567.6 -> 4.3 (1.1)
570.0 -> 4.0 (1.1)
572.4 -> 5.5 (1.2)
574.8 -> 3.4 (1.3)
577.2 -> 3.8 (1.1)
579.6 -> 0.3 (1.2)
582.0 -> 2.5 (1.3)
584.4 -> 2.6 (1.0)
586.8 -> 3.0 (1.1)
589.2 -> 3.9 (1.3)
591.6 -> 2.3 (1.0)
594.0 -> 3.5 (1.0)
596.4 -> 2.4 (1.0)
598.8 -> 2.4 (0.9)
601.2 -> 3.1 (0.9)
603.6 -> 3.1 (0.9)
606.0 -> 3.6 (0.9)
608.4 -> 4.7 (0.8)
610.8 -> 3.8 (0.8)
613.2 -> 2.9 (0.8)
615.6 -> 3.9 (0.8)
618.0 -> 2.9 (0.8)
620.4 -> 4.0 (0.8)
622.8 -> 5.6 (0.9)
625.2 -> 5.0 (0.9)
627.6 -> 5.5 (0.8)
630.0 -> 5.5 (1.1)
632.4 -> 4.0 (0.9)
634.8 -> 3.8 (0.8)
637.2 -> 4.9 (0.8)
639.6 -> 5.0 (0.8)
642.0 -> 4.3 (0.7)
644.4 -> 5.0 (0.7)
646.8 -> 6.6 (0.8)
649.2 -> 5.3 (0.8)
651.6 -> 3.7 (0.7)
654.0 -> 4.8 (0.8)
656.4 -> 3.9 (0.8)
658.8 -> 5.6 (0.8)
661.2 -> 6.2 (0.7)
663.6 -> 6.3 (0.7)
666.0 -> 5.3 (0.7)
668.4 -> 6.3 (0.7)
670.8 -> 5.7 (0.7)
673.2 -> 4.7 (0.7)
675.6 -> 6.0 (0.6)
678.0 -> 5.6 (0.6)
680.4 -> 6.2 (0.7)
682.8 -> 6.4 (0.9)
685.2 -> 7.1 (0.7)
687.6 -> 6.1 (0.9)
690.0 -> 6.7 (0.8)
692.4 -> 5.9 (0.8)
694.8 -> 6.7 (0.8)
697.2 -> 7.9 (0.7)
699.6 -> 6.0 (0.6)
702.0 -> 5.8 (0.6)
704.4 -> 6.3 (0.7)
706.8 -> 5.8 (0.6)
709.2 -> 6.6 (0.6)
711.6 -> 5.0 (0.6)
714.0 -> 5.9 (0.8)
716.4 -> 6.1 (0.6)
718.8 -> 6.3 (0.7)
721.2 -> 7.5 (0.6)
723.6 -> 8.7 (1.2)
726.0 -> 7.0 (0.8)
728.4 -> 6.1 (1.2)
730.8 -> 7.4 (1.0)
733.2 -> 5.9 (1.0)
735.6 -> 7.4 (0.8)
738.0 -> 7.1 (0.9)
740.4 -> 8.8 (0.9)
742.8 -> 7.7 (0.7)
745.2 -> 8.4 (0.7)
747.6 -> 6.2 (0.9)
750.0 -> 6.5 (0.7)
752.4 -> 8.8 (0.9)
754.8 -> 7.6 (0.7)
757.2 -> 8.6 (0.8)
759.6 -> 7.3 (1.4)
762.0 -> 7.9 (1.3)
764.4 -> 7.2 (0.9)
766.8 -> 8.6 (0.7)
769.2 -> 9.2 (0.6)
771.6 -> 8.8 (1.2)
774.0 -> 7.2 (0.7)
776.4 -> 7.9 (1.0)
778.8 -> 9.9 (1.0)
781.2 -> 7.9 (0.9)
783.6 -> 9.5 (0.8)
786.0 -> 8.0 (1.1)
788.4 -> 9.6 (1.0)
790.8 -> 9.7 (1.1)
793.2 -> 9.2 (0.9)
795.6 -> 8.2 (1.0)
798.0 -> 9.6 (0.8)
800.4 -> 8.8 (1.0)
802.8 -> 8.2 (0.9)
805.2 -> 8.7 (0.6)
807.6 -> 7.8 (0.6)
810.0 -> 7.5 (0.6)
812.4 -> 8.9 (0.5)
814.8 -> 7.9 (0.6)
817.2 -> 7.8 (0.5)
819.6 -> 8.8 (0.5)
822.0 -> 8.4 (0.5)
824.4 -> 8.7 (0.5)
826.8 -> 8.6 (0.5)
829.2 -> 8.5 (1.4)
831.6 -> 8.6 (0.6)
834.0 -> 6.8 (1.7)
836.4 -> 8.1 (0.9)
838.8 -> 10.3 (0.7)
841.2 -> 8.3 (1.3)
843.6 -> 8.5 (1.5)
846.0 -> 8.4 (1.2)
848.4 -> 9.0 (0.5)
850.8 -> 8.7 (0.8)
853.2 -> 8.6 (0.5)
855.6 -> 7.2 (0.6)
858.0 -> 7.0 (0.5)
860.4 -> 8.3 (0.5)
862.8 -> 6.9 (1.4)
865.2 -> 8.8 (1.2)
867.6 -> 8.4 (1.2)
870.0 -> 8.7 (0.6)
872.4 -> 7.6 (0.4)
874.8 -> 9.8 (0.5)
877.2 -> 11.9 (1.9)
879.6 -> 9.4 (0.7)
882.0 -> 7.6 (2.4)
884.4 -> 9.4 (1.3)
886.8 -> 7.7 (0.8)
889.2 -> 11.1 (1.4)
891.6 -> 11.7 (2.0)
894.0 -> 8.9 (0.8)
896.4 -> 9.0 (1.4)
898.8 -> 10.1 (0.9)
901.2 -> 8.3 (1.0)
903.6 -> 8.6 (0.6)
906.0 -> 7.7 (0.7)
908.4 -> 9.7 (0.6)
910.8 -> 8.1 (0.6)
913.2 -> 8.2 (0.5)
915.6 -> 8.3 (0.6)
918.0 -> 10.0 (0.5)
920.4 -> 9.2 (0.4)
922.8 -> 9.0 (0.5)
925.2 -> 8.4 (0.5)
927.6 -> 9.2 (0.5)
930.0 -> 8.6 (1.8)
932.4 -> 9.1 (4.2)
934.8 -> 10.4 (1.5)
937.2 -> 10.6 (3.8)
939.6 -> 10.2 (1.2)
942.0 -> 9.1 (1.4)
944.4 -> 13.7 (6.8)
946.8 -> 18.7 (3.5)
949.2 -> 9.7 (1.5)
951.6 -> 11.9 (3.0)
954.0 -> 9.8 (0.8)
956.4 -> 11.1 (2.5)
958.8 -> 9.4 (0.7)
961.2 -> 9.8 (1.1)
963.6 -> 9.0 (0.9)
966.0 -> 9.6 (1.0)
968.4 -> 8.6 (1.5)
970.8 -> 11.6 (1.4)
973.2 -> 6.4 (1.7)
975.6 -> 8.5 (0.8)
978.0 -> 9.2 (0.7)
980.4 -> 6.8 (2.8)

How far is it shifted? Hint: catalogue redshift 0.654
